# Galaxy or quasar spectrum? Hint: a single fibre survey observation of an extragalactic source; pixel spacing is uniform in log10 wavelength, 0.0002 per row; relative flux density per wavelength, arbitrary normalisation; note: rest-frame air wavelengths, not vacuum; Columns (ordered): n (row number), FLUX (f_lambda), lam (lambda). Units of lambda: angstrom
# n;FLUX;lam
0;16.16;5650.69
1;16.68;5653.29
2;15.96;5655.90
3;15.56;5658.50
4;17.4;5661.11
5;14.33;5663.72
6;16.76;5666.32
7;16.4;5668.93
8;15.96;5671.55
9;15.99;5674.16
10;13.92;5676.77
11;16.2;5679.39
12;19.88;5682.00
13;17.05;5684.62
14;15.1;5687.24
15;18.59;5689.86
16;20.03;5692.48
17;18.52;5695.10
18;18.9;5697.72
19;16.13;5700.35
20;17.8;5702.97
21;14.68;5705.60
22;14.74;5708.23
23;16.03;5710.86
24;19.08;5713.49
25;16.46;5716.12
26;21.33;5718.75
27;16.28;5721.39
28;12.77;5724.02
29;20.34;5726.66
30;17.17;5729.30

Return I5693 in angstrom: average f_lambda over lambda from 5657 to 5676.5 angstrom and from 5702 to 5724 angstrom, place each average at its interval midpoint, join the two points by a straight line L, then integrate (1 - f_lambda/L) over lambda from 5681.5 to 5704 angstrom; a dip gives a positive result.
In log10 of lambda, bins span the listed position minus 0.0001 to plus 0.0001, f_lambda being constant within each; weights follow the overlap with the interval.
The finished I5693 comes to -2.1 angstrom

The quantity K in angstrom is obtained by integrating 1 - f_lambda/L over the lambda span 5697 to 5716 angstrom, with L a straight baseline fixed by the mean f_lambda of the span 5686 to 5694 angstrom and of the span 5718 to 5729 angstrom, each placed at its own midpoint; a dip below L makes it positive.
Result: 1.09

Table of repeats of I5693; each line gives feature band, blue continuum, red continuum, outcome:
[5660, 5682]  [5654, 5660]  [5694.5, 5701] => 0.7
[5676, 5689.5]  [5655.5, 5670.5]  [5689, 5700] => 0.8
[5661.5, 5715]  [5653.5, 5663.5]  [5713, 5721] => 1.8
